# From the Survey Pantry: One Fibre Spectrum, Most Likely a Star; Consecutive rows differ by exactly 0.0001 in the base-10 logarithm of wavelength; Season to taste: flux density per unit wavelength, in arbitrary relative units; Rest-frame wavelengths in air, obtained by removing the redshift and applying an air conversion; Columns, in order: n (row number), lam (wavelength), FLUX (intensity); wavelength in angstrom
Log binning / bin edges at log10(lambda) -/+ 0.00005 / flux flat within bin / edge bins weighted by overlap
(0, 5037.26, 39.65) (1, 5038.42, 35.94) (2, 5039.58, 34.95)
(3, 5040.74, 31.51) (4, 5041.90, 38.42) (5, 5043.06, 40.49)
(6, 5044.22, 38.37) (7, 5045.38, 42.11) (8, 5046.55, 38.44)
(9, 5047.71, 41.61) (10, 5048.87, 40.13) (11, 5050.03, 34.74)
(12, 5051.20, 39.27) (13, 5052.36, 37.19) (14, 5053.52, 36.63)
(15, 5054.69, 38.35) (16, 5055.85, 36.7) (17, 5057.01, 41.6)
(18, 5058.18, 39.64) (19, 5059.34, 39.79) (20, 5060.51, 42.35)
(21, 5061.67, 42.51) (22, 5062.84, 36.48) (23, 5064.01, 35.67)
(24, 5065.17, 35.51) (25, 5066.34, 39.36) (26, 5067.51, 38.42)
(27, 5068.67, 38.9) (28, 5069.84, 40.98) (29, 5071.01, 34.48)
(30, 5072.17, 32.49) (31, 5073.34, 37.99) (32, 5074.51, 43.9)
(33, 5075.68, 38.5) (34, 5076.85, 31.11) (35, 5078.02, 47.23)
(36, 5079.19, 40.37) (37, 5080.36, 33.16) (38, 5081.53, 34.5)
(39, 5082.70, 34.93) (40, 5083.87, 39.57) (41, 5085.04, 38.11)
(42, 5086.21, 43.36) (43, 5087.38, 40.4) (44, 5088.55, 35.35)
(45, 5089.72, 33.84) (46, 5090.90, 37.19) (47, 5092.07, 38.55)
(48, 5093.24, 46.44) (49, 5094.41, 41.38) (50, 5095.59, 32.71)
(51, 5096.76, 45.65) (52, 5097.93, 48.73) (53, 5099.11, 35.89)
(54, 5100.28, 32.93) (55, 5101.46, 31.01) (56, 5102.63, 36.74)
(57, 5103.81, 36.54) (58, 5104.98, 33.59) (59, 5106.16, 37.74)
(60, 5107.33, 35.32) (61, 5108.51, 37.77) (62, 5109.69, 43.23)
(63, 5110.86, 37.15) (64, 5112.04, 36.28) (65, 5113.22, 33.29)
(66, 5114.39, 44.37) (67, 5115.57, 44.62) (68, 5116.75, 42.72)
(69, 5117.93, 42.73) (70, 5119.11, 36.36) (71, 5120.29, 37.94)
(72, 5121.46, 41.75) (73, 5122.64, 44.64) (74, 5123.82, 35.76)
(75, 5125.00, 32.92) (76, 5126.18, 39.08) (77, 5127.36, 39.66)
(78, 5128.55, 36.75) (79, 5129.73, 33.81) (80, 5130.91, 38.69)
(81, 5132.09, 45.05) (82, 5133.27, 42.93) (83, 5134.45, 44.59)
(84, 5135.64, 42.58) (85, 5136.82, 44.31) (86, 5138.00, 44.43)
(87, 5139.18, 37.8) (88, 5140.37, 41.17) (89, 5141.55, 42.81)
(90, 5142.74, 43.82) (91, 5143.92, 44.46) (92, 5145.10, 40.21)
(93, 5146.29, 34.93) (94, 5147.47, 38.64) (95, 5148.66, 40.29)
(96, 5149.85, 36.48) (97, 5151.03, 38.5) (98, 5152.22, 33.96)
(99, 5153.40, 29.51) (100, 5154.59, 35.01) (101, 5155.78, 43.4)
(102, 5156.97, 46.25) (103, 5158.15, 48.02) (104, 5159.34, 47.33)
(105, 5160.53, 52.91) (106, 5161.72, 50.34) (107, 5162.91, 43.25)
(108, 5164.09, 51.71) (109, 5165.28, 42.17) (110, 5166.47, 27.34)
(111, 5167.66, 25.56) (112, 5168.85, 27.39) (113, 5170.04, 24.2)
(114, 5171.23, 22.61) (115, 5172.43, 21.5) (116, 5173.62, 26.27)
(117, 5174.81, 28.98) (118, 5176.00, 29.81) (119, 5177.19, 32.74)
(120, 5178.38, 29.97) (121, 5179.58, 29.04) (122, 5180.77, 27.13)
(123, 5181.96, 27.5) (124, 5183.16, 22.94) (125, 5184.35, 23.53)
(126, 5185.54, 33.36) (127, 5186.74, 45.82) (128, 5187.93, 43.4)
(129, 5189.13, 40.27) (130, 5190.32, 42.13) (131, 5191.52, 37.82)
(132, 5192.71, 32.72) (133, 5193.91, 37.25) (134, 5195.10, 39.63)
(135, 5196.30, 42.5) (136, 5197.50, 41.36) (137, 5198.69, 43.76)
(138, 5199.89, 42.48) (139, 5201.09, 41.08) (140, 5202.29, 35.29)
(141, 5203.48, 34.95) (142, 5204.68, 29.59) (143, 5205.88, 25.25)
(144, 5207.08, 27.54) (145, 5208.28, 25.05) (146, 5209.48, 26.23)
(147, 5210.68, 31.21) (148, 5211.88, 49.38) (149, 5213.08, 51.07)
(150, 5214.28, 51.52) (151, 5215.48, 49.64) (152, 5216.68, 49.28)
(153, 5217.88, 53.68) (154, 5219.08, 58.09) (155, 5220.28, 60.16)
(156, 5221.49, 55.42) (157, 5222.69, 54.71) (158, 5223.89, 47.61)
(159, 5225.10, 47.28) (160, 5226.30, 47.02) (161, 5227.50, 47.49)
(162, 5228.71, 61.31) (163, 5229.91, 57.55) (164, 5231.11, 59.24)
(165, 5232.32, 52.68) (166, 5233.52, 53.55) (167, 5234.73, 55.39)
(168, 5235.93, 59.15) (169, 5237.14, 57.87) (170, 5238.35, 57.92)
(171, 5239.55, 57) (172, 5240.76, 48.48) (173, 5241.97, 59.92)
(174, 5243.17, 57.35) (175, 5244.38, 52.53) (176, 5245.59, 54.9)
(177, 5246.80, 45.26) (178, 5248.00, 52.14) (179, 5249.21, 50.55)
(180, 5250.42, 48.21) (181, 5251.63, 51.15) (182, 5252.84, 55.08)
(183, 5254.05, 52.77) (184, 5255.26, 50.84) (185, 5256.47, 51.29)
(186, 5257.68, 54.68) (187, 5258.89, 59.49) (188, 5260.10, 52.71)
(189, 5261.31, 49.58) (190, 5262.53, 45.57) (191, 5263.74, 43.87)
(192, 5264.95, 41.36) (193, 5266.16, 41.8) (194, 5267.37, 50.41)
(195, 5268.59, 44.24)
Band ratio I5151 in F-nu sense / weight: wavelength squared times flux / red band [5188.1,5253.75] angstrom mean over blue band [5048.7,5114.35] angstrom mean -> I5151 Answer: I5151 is 1.31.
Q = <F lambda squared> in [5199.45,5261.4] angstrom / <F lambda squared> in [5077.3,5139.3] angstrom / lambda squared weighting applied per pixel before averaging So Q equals 1.3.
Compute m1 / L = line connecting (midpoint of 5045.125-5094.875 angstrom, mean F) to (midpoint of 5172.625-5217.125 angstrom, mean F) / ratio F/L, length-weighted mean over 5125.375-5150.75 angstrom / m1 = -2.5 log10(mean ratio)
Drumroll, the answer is -0.10 mag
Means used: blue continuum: 38.6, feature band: 40.5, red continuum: 35.7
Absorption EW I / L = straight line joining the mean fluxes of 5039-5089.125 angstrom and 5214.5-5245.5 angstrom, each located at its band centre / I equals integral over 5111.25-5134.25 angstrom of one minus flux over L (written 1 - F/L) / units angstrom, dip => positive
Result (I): 2.3 angstrom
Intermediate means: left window 38.3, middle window 39.5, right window 54.4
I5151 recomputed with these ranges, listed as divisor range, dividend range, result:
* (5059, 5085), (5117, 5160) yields 1.08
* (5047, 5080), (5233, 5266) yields 1.46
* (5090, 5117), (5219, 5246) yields 1.49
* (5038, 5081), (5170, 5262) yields 1.23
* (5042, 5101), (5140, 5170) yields 1.07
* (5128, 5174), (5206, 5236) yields 1.29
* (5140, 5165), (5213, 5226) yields 1.28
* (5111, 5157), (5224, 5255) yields 1.40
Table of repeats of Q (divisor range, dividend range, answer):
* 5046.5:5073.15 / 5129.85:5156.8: 1.08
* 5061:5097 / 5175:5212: 0.94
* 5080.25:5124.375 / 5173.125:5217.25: 0.97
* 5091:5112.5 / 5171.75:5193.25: 0.86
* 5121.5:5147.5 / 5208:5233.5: 1.27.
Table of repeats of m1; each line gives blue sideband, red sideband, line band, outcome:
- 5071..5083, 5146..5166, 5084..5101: -0.029 mag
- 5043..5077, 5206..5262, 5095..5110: 0.113 mag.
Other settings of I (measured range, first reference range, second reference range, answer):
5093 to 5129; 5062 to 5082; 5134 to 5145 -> 1.7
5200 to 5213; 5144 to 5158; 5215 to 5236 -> 4.2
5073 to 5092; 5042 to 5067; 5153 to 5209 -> 0.0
